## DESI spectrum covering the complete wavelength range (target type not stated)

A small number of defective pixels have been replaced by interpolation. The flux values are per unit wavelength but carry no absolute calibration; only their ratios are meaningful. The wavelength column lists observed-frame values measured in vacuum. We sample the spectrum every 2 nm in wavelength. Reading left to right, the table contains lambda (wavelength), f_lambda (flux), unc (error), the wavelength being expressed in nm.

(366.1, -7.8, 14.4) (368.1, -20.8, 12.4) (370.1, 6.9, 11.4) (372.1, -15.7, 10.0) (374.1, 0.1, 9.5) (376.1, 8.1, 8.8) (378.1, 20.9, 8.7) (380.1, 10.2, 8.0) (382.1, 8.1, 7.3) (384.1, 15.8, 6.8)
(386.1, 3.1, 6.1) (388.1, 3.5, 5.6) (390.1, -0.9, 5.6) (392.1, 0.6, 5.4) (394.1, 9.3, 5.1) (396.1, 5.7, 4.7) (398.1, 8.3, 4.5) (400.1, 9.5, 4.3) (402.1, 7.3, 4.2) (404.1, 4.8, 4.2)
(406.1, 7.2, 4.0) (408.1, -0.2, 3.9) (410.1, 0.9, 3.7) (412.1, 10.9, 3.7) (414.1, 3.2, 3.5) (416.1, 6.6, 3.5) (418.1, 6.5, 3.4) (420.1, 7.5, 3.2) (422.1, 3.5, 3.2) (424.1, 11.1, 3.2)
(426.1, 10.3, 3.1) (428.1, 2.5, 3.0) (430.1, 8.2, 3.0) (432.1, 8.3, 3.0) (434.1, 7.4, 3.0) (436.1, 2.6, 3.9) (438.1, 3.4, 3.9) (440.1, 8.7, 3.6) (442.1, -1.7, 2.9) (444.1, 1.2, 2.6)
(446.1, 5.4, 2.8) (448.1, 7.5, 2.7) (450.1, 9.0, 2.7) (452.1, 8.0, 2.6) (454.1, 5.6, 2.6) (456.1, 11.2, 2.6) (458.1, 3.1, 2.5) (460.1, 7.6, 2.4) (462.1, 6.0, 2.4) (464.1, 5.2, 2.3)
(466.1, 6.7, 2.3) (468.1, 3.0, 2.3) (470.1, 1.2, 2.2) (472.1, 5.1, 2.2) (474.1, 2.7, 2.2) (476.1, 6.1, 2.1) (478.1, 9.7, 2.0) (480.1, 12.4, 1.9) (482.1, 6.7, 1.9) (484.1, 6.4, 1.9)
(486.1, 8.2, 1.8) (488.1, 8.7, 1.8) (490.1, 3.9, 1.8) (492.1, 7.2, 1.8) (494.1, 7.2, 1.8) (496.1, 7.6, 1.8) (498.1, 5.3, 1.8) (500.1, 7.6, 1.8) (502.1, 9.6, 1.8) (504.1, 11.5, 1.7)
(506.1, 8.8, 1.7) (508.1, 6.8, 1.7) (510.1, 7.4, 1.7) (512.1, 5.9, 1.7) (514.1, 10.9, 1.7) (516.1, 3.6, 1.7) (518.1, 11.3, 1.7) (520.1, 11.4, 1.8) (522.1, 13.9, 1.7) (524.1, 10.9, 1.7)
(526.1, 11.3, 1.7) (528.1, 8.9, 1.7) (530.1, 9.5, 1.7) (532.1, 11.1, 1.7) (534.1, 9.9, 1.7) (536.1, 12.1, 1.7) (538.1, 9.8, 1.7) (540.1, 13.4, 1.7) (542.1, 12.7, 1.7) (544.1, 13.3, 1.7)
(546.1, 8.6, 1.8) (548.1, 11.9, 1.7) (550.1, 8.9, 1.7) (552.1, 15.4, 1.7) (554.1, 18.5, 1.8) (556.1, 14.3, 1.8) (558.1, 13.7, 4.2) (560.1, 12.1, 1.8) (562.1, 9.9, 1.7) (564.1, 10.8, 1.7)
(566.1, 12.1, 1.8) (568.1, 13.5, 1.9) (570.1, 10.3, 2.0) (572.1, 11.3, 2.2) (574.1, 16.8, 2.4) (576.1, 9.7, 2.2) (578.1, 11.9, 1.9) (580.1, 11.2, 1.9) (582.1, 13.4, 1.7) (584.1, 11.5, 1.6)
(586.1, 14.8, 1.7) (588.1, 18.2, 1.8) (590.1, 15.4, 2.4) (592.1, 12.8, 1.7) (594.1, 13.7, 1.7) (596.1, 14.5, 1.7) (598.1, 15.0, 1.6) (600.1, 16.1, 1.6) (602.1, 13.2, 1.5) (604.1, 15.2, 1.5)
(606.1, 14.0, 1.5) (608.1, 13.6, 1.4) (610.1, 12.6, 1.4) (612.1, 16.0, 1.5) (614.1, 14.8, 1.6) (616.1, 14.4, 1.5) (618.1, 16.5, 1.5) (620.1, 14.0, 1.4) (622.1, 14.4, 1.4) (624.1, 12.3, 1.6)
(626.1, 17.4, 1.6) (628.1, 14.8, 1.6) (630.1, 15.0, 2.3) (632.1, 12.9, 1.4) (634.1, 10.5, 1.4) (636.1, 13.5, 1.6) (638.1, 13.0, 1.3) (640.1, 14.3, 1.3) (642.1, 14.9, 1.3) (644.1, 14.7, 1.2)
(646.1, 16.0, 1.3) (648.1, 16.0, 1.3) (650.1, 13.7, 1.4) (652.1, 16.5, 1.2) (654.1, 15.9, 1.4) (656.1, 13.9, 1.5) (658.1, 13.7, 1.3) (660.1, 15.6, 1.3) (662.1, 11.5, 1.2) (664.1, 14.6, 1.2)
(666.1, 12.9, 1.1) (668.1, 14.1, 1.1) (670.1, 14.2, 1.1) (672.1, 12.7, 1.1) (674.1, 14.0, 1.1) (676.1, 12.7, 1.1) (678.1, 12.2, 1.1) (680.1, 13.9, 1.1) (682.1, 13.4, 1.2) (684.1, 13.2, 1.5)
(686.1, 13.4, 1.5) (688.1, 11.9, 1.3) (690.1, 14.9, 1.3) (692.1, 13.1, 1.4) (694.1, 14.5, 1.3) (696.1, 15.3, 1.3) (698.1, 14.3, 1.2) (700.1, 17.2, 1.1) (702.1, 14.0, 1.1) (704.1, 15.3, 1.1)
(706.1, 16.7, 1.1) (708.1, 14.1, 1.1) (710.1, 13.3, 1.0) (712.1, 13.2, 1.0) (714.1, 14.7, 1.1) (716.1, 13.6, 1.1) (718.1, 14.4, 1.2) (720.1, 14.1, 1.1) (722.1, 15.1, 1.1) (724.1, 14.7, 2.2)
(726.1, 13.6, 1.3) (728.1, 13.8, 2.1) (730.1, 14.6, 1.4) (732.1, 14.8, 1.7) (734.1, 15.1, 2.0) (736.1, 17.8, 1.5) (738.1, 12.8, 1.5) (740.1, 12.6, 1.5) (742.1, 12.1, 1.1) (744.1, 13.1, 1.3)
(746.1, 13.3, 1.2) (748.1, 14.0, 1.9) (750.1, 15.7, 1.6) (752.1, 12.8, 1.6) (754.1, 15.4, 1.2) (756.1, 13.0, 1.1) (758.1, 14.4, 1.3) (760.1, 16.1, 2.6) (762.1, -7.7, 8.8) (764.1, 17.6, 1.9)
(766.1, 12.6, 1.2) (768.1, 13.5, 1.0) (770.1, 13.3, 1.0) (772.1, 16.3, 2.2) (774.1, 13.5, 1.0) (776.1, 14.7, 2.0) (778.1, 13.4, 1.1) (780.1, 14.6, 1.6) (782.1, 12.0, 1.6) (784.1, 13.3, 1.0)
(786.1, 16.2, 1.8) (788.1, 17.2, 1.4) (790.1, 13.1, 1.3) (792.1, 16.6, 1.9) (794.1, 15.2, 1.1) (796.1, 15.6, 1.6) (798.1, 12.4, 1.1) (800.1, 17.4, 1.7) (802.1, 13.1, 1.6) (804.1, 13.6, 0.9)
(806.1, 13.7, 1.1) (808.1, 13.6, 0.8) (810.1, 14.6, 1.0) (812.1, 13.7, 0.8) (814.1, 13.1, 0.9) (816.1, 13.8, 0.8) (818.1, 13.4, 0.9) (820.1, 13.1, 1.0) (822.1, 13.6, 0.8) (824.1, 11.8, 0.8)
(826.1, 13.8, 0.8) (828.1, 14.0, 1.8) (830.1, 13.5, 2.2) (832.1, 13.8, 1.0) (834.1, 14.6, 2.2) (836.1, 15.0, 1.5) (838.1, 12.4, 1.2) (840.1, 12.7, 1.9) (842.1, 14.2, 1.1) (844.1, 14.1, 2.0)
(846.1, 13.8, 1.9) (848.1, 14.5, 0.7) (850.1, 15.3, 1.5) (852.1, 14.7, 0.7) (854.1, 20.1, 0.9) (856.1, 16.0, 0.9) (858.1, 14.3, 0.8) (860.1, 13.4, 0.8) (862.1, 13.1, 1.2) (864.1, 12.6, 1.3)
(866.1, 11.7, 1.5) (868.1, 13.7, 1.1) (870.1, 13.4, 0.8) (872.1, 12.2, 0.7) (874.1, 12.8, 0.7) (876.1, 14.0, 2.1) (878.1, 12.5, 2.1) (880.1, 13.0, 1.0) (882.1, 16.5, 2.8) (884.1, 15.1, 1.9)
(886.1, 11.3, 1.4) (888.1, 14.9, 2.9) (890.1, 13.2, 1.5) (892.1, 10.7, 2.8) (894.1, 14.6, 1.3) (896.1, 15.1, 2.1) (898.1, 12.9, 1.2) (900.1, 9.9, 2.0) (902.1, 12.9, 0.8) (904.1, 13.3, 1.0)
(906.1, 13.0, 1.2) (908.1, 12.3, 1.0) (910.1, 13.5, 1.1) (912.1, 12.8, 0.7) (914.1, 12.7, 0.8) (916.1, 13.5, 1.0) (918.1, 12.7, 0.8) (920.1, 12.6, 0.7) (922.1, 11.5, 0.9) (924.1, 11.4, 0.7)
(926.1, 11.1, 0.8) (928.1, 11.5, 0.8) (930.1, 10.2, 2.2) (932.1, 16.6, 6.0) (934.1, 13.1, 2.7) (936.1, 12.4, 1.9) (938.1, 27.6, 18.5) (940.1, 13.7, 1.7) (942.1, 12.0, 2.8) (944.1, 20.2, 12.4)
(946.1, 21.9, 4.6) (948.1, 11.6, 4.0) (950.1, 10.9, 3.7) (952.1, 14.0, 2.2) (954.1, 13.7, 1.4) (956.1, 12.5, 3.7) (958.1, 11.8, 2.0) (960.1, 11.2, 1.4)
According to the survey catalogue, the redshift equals 0.301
